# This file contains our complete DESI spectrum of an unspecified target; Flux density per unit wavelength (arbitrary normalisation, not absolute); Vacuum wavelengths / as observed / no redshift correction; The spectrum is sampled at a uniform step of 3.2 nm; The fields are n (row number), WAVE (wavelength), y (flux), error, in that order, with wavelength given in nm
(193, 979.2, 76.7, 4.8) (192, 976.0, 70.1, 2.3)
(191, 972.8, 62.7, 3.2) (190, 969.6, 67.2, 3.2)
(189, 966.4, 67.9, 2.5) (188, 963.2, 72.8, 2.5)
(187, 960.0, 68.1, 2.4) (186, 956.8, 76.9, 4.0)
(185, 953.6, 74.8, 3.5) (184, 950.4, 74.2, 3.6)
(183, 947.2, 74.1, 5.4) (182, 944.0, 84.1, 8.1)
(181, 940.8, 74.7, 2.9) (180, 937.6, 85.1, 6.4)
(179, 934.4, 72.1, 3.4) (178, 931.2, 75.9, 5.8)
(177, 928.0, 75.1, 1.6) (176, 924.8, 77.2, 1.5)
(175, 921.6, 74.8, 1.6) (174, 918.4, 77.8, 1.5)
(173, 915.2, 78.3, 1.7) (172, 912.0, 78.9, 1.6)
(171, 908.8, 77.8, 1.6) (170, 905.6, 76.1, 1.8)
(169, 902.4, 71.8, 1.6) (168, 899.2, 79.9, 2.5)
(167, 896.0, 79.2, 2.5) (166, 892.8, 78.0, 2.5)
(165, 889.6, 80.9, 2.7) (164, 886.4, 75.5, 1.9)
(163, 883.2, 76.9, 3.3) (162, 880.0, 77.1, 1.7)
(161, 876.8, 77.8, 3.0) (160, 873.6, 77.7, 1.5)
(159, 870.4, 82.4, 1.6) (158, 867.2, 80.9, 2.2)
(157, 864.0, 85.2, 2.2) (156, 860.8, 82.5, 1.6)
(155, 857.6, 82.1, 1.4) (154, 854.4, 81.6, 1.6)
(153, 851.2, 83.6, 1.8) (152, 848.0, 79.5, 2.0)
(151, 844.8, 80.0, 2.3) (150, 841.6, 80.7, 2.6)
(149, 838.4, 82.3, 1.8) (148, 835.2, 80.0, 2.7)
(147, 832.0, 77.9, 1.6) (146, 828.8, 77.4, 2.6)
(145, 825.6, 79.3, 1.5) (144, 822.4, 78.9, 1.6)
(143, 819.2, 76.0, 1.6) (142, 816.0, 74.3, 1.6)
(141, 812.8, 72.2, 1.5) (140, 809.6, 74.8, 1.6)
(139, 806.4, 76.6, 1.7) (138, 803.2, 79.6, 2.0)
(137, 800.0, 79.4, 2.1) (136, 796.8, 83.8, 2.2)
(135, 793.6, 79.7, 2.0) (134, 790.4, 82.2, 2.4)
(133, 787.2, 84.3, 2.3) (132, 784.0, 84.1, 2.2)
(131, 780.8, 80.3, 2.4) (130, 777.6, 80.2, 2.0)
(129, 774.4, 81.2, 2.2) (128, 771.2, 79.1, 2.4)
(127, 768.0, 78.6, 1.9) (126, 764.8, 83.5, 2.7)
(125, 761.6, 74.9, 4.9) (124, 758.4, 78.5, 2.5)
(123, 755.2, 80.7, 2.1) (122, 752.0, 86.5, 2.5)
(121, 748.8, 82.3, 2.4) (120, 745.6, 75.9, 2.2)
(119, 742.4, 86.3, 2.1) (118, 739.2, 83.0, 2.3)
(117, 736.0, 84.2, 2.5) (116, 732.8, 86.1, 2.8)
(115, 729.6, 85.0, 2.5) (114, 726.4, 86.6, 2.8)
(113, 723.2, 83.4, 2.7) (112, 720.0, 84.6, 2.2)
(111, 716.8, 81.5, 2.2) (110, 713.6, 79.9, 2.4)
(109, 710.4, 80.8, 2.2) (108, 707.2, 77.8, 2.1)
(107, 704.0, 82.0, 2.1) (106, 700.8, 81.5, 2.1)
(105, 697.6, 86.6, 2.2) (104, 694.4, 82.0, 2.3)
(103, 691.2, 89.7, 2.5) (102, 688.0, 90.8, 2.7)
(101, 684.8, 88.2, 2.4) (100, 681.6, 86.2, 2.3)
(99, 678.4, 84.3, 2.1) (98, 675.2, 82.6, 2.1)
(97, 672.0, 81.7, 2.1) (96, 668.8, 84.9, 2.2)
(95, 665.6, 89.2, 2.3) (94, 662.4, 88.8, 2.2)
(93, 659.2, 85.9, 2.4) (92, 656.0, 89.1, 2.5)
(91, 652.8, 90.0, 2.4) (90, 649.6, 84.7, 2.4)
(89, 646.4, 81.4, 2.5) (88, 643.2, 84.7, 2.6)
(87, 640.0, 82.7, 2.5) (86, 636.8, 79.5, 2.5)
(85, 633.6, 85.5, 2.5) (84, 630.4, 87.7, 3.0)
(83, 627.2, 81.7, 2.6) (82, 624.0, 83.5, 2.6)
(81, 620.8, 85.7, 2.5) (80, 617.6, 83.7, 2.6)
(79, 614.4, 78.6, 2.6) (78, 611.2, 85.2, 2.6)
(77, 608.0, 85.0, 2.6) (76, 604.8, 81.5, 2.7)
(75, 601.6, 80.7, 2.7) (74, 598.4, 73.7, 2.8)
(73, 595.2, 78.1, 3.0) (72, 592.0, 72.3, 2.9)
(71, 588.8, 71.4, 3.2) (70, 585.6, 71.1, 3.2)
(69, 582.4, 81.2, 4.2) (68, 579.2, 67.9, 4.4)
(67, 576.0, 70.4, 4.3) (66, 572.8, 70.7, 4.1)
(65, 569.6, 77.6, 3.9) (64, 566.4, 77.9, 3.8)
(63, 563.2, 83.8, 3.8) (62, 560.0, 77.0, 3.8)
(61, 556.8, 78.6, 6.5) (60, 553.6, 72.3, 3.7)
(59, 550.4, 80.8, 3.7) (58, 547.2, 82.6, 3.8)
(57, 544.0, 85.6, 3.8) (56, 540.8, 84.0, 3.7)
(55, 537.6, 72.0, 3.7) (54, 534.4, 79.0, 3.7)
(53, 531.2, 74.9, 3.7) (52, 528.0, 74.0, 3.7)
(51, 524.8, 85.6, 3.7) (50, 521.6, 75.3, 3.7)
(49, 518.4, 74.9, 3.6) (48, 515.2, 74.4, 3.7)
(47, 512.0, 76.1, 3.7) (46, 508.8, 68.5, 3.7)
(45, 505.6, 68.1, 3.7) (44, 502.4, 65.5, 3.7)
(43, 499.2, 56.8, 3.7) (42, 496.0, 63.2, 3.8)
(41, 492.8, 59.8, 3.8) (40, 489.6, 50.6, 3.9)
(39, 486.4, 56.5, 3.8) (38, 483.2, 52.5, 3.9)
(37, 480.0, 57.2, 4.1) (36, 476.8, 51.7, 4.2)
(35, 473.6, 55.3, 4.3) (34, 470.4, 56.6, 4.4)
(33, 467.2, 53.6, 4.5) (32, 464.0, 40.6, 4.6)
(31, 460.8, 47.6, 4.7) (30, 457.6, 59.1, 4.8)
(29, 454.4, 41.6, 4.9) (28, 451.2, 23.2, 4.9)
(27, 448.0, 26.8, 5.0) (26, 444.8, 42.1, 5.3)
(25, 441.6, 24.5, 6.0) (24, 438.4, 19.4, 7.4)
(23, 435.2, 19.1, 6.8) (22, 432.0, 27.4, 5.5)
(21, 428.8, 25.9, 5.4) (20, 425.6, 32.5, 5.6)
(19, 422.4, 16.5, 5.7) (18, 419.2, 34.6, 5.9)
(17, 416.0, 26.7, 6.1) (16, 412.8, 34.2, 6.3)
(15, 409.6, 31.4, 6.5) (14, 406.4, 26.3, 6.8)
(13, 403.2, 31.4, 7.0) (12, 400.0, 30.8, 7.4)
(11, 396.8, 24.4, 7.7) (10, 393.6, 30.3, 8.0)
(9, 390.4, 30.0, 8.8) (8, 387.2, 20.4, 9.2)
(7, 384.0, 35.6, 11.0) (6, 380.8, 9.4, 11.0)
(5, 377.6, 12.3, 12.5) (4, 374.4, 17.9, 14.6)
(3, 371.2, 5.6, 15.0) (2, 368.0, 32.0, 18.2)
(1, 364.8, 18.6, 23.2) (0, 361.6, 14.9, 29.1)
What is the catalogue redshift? 0.14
